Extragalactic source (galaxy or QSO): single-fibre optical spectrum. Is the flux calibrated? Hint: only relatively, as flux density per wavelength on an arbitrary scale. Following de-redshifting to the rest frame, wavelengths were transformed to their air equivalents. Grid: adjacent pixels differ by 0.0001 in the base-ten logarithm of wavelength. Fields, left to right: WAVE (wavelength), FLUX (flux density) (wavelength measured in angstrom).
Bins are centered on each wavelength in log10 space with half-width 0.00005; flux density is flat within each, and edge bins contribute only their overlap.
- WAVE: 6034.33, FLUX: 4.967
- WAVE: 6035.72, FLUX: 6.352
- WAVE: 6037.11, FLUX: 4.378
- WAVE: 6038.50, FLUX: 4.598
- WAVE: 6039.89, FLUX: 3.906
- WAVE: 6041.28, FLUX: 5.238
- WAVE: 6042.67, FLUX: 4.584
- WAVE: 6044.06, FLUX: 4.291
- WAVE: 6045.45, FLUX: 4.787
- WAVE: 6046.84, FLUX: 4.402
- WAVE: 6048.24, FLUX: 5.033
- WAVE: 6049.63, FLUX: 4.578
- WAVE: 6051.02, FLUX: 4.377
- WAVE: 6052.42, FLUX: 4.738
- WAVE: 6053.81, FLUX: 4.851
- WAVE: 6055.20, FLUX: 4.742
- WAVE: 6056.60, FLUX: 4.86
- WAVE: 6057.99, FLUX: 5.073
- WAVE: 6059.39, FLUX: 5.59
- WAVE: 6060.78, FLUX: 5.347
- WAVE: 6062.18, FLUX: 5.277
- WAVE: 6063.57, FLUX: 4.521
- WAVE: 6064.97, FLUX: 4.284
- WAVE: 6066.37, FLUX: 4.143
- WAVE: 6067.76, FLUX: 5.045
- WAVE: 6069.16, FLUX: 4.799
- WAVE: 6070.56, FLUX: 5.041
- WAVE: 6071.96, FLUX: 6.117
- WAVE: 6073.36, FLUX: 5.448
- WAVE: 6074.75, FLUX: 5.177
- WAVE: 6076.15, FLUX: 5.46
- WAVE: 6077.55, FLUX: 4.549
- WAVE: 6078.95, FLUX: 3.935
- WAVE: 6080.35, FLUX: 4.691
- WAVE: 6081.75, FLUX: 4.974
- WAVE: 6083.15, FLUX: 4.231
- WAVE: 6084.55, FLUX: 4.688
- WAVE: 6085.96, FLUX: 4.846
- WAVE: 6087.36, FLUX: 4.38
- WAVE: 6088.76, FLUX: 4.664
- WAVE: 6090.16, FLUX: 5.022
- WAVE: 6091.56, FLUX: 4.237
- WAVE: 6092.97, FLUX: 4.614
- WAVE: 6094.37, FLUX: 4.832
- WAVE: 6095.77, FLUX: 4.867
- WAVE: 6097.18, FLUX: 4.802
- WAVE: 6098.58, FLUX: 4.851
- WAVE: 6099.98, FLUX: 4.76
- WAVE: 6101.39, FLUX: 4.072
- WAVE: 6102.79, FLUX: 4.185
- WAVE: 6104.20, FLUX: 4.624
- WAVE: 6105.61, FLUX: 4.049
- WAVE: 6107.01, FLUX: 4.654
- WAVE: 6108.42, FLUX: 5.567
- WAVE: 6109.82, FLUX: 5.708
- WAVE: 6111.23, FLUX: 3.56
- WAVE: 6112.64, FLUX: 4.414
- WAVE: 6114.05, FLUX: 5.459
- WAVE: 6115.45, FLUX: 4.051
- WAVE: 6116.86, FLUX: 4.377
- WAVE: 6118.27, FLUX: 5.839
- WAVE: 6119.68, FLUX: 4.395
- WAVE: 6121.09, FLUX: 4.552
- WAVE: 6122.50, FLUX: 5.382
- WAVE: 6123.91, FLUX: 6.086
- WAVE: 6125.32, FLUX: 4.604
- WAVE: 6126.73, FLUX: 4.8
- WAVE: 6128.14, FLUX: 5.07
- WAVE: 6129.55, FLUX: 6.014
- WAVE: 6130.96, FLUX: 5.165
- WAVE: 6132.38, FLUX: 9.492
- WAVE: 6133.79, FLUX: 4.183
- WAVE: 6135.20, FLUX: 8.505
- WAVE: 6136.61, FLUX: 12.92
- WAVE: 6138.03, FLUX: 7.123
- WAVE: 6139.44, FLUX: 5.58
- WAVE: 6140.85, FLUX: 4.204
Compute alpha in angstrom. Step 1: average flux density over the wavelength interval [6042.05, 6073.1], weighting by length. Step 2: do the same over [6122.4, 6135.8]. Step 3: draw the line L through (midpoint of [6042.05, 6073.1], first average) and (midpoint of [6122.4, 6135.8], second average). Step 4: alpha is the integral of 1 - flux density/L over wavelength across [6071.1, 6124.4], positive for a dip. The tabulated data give 6.45 angstrom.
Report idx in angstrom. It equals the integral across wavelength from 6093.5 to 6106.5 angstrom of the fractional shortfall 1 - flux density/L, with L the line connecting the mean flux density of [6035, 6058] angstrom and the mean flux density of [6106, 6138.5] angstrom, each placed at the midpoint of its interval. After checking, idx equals 2.1 angstrom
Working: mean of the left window 4.74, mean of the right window 5.71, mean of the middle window 4.56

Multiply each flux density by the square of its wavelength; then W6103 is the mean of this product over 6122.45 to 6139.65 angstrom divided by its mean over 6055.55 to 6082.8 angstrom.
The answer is 1.4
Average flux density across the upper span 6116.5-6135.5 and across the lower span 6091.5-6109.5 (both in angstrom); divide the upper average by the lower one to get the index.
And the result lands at 1.19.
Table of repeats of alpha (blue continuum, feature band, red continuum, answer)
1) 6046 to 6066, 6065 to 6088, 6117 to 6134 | 0.8 angstrom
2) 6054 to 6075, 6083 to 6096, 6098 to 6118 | 0.4 angstrom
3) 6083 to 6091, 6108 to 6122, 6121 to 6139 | 2.6 angstrom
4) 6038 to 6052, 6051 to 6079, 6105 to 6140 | -0.6 angstrom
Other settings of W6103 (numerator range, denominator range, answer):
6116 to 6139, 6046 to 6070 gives 1.31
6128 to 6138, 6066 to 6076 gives 1.47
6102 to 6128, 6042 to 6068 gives 1.03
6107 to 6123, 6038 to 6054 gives 1.07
